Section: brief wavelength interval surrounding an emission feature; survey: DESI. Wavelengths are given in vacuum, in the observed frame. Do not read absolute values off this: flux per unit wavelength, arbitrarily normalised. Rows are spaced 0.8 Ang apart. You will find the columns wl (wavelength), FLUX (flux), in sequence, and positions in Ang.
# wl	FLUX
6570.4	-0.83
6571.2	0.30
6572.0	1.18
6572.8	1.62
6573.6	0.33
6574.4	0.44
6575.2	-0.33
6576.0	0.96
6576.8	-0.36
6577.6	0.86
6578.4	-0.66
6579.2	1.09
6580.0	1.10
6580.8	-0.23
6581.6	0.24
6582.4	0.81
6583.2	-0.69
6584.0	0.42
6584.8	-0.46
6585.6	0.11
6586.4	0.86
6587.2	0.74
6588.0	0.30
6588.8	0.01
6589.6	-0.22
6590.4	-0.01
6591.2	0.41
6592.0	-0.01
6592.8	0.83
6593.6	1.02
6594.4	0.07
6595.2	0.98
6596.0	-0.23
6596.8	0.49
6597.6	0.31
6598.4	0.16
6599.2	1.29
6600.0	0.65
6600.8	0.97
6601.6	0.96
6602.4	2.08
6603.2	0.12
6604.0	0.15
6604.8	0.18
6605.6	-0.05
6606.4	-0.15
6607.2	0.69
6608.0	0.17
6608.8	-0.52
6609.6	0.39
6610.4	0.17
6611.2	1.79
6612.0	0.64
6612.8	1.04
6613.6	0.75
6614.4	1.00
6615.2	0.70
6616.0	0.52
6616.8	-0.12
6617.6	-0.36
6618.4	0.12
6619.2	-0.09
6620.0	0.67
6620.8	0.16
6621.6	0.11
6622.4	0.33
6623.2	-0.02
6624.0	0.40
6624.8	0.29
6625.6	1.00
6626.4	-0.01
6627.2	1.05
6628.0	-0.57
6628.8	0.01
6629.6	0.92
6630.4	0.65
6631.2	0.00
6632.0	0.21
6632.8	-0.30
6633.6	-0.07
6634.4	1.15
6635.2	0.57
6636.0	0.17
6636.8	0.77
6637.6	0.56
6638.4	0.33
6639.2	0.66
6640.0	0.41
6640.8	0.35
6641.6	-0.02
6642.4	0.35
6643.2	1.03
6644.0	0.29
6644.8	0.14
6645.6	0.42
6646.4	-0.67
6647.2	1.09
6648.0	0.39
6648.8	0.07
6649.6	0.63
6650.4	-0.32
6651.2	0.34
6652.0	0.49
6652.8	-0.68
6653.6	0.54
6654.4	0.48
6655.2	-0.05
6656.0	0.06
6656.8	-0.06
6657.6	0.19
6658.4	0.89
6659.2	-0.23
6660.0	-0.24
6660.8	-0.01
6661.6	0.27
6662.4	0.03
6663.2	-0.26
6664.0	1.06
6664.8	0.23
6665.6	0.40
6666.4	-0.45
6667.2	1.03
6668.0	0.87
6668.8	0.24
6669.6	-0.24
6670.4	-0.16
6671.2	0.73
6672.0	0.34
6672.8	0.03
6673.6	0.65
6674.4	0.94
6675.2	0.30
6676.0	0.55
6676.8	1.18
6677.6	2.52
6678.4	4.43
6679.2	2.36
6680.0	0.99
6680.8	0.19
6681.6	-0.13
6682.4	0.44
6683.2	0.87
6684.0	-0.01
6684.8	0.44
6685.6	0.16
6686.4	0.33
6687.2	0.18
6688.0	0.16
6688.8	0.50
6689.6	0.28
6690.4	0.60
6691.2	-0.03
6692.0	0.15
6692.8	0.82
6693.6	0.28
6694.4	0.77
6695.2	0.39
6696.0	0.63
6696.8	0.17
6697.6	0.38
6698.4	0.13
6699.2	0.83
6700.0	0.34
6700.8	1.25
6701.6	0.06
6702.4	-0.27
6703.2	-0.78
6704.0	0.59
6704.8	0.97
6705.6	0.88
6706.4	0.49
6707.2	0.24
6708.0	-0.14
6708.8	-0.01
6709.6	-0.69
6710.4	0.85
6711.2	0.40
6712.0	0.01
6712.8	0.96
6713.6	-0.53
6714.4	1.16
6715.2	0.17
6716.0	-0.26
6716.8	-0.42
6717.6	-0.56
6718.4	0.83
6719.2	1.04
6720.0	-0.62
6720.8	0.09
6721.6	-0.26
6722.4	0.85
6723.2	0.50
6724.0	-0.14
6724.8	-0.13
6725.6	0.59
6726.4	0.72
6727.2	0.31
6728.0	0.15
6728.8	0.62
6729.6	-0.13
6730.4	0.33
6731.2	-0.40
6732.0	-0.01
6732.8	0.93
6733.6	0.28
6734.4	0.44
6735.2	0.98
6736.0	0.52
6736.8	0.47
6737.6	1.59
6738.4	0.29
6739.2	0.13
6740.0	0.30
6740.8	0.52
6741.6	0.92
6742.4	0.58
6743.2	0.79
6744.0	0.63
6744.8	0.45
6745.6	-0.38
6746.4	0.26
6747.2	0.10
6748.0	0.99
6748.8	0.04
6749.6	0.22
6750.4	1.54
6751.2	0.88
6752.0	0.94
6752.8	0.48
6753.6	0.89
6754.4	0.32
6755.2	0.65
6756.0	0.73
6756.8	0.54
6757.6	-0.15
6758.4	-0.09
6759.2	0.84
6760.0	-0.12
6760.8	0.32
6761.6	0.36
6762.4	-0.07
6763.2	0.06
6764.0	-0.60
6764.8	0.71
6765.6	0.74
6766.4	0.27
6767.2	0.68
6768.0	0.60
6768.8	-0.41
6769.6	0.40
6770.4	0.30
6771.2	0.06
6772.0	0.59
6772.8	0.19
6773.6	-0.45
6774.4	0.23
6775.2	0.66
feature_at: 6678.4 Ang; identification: [O III]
